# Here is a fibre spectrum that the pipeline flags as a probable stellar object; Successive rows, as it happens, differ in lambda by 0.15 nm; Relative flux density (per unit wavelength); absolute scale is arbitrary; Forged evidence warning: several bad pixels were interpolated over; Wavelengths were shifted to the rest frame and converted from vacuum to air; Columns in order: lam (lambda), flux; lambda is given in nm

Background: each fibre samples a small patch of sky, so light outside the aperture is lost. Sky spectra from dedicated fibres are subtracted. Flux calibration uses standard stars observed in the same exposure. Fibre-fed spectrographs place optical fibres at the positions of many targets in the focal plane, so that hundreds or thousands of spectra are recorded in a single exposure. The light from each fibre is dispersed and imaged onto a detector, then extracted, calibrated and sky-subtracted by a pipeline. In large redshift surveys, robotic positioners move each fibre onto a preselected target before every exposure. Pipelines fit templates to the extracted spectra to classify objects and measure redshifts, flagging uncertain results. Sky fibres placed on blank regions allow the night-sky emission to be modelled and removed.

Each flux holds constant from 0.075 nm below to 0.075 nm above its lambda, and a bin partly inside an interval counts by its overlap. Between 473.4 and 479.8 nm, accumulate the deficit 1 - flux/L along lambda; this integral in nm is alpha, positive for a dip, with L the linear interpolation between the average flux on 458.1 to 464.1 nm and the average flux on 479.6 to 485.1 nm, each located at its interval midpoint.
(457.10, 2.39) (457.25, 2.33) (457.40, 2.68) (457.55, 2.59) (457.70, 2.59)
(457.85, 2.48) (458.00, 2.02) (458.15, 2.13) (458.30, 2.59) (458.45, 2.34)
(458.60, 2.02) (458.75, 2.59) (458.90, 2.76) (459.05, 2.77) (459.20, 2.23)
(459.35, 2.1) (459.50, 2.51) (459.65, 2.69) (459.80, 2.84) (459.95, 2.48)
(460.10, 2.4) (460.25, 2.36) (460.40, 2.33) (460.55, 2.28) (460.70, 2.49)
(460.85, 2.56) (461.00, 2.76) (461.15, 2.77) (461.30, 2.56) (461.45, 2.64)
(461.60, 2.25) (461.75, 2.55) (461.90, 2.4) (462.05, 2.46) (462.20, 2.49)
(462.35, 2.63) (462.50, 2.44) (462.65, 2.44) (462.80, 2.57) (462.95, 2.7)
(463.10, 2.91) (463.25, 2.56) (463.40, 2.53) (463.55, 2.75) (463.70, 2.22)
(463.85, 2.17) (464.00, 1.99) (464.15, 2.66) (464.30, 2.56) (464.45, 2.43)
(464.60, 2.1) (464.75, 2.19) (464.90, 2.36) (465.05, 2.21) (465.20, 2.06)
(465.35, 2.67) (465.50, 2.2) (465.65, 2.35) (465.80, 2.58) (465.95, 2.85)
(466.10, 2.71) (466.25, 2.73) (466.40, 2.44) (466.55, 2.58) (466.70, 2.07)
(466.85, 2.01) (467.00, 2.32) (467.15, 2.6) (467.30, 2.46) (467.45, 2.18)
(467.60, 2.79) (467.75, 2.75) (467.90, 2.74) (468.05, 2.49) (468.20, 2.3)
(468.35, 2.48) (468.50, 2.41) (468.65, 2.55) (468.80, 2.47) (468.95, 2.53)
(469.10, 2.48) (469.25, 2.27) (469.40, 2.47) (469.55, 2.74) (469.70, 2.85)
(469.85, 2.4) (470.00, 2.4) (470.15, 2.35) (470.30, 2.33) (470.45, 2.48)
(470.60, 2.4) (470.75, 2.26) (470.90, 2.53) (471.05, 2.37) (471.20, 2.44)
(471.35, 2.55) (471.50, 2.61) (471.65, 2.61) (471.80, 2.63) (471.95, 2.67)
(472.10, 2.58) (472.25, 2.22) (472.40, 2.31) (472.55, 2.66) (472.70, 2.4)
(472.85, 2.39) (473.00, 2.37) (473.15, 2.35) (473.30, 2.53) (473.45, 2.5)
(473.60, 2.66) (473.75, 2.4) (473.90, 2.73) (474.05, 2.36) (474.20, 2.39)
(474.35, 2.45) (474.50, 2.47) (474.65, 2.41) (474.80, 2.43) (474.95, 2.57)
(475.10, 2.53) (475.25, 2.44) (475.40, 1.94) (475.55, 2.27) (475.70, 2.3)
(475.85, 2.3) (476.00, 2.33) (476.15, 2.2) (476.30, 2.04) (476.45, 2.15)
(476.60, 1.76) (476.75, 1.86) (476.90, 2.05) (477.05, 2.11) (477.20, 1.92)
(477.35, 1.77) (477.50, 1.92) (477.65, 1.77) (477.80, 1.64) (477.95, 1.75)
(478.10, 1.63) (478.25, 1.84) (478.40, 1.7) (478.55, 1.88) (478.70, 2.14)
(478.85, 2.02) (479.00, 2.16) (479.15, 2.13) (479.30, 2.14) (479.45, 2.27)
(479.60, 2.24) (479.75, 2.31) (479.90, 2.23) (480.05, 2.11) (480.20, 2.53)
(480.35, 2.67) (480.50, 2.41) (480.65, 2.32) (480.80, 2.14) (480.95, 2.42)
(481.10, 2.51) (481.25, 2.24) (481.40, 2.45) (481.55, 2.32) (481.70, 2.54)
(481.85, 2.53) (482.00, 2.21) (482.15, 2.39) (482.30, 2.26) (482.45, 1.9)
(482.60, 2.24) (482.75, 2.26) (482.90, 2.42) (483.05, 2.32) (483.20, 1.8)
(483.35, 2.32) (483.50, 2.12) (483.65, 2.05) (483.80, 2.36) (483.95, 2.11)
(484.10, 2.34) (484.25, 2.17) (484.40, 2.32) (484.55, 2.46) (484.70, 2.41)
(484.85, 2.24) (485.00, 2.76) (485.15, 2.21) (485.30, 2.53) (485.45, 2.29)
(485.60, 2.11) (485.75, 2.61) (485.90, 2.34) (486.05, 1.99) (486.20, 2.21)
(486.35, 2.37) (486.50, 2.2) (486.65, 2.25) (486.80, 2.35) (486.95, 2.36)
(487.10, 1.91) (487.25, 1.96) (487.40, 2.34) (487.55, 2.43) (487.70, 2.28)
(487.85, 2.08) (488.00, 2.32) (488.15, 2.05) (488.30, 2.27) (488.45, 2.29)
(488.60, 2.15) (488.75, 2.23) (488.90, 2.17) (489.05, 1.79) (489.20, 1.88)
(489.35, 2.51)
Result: 0.54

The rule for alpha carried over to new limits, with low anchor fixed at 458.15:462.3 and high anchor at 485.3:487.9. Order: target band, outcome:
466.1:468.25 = -0.044 nm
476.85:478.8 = 0.396 nm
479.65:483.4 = -0.030 nm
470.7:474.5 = -0.170 nm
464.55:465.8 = 0.077 nm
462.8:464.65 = -0.016 nm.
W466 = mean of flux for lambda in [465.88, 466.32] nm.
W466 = 2.76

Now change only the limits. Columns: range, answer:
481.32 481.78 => 2.44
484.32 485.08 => 2.43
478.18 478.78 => 1.89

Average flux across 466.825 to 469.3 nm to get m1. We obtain 2.47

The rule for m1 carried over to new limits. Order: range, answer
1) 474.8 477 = 2.2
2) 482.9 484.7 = 2.23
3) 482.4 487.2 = 2.26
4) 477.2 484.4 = 2.17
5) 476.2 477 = 1.98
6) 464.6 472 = 2.46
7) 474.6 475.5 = 2.38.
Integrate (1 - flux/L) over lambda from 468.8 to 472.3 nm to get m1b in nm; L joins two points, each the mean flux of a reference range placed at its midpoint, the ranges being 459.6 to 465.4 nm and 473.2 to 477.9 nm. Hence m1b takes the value -0.248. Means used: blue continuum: 2.47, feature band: 2.49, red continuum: 2.23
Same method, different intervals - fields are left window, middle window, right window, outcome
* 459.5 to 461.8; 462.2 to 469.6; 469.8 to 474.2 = 0.11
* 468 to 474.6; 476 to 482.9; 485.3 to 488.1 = 0.62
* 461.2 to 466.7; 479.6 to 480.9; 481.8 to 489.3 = -0.02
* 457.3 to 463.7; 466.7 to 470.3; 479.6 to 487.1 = -0.05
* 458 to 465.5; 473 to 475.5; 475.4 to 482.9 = -0.23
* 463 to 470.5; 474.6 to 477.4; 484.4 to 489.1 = 0.22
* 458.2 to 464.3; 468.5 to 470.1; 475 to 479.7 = -0.17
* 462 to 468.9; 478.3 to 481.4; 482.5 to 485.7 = 0.12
